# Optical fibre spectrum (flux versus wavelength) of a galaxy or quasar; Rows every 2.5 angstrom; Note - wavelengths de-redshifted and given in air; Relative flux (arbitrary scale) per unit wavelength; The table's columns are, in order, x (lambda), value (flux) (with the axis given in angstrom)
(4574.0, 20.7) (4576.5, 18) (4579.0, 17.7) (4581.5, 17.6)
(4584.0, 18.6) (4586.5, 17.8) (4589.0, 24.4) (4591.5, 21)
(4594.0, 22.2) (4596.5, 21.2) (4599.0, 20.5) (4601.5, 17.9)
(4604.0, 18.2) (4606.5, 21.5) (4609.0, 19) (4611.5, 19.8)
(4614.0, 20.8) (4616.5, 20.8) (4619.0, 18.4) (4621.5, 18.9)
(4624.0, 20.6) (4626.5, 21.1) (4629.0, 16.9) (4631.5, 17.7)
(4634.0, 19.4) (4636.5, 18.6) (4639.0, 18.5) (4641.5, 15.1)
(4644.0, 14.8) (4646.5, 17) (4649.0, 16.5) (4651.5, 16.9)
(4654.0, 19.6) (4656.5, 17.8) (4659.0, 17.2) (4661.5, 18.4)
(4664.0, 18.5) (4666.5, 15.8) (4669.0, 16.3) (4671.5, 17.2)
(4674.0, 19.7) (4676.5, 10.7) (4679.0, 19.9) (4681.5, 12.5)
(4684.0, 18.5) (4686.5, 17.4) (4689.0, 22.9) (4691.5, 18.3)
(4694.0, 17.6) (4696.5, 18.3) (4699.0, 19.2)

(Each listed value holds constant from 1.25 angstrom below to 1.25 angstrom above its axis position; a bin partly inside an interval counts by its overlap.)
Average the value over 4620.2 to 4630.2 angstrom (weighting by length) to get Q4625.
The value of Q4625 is 19.4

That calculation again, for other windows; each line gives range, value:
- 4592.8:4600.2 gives 21.3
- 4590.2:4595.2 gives 21.6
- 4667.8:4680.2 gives 16.7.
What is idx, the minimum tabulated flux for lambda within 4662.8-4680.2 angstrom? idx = 10.7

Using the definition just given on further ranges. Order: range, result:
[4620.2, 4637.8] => 16.9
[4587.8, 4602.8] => 17.9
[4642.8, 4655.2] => 14.8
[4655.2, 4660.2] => 17.2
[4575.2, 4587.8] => 17.6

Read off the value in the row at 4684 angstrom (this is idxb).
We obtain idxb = 18.5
